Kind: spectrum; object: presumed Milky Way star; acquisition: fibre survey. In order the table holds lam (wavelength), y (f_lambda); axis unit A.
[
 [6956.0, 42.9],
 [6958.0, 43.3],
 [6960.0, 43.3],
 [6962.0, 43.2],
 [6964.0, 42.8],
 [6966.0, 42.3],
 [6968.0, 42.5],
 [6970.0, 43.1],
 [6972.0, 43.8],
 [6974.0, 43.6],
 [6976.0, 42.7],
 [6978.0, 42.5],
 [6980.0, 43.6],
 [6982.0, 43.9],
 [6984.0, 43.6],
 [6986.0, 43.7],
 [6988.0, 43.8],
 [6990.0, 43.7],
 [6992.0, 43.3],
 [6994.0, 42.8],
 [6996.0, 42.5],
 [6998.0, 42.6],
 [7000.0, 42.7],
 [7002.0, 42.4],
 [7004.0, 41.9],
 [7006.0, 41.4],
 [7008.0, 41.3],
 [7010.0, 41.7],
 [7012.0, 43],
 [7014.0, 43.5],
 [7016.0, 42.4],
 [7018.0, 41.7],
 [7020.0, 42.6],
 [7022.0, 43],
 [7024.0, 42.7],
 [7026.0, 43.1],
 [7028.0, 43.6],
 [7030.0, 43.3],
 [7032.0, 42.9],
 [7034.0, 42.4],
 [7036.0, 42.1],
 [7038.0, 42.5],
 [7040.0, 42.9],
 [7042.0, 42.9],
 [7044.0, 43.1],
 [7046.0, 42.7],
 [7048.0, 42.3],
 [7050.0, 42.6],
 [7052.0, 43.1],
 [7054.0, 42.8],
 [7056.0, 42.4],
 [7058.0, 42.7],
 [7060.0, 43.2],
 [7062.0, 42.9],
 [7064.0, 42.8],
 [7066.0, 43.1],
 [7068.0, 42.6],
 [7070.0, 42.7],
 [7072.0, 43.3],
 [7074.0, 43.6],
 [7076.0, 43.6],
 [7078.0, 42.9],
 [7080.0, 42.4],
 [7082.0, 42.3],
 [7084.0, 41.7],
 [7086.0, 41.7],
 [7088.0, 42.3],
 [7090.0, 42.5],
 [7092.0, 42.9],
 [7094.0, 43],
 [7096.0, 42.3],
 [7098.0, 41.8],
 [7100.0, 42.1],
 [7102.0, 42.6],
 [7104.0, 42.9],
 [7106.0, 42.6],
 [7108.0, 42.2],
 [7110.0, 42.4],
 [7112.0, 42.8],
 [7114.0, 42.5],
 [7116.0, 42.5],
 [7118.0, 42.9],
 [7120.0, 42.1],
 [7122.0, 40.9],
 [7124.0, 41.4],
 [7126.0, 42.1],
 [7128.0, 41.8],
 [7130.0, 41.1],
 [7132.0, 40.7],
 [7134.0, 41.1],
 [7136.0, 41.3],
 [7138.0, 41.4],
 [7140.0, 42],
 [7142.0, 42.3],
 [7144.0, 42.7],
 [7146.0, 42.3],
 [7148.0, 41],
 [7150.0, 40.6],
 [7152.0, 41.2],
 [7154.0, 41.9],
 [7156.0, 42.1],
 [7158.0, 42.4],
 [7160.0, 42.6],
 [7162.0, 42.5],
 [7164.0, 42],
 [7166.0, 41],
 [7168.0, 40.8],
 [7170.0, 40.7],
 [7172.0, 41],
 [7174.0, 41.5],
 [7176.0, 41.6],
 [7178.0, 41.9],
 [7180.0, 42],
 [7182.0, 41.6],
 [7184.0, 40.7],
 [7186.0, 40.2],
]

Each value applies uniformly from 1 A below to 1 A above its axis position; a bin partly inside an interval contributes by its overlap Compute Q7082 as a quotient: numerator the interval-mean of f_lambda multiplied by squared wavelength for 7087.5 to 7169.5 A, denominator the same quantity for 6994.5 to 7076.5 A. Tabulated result 1.01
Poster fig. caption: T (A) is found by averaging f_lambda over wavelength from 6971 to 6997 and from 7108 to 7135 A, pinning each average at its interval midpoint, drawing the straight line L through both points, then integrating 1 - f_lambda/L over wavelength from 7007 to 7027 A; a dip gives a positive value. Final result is 0.2 A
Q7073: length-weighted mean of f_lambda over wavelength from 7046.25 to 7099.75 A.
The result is 42.7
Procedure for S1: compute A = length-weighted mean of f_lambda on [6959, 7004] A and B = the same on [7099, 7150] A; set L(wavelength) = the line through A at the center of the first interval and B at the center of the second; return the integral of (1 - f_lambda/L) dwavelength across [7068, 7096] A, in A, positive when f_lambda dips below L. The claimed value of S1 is -0.2 A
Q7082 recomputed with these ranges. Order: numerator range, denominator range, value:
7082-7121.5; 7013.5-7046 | 1.01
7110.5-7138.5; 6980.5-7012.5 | 1.01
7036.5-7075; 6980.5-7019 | 1.02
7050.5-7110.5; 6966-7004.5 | 1.02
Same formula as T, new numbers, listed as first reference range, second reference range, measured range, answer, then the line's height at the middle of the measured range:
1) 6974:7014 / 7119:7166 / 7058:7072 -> -0.2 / 42.3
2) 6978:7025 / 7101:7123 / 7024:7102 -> -0.3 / 42.6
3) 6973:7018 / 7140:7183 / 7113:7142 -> 0.1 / 41.9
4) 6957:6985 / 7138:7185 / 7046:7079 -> -0.4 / 42.4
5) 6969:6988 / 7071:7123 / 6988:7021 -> 0.5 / 43.2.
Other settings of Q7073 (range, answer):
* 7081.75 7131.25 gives 42.2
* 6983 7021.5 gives 42.7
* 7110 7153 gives 41.8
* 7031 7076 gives 42.8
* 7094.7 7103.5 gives 42.3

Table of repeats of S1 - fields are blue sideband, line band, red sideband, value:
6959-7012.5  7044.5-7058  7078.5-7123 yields 0.0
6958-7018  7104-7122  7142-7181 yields -0.2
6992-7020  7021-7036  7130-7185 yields -0.3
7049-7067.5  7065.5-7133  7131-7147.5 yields -0.1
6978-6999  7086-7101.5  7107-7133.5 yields -0.1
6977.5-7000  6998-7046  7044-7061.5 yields 0.5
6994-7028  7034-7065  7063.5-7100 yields -0.1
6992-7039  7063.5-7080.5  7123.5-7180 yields -0.3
